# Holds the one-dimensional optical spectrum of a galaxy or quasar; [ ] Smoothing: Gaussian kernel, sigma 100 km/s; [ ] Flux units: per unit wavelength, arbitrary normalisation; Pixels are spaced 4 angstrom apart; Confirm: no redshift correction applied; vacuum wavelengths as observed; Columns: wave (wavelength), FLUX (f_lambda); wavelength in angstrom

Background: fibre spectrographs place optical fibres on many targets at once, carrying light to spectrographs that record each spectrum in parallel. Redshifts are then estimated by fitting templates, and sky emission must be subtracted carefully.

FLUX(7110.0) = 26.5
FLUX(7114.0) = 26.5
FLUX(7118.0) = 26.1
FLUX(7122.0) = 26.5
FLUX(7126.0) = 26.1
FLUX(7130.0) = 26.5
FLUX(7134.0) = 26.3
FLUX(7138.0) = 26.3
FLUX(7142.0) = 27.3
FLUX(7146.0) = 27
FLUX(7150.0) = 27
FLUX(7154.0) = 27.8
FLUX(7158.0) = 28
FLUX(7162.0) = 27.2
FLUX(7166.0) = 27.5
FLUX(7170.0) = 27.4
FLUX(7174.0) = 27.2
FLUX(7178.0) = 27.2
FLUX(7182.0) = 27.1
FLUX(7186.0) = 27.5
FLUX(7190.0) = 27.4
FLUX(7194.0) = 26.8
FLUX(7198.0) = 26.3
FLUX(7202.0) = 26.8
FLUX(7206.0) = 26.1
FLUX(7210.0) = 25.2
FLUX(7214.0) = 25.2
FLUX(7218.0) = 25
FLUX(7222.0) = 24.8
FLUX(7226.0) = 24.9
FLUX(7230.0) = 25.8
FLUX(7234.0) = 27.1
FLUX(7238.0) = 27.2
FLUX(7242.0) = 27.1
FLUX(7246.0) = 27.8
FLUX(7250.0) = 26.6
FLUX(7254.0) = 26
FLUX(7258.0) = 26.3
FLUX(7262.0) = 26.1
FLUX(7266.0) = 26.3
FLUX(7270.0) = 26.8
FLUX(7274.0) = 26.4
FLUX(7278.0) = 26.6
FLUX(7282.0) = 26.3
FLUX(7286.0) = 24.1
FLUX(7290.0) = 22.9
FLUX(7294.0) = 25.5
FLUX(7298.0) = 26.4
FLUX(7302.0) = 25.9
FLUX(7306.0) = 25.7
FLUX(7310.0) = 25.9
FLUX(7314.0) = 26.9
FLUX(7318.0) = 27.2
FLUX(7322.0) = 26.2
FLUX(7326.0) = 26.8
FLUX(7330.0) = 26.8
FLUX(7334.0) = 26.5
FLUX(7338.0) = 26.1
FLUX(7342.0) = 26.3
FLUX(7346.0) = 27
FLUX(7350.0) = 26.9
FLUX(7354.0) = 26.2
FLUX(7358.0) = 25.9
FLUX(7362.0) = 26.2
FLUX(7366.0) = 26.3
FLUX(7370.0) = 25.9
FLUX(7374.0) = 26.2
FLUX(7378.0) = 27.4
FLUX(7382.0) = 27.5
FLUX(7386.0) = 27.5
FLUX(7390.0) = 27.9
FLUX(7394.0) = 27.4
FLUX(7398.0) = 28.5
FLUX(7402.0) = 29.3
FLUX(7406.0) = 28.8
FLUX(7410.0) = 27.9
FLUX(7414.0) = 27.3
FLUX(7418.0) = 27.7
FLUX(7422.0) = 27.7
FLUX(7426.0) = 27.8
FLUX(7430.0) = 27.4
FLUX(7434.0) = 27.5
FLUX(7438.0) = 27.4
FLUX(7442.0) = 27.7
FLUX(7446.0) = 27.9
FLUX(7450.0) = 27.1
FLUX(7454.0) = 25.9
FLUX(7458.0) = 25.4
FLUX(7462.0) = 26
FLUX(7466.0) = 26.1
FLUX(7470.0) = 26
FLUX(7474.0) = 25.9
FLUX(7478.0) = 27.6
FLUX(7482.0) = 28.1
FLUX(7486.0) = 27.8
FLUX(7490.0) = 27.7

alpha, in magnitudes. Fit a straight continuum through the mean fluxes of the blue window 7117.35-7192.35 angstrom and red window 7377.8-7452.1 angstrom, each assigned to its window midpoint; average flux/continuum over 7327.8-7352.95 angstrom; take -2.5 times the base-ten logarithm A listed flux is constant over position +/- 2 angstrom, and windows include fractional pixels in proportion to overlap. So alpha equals 0.04 mag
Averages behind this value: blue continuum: 27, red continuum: 27.8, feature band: 26.6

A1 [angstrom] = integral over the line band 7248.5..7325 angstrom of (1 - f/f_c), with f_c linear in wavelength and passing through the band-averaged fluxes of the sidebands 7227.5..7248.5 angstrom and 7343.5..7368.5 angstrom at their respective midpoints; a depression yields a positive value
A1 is 2.0 angstrom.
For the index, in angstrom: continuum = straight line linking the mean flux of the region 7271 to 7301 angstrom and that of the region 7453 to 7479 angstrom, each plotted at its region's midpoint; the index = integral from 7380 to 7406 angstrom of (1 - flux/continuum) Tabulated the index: -2.2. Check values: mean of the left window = 25.5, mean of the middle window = 28.1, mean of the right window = 26.1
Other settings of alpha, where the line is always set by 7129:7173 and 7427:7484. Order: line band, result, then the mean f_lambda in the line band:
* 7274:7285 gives 0.03 mag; 26.2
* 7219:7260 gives 0.03 mag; 26.3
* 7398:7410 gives -0.07 mag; 28.8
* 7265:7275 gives 0.02 mag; 26.5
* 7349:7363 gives 0.03 mag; 26.3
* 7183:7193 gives -0.01 mag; 27.4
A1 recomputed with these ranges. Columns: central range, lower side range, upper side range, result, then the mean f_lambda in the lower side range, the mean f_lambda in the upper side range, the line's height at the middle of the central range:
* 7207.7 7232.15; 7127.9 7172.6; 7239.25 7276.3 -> 1.5 angstrom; 27.1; 26.6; 26.8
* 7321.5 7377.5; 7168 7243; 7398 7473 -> 1.1 angstrom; 26.4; 27.3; 27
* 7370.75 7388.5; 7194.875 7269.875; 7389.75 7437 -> 0.3 angstrom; 26.2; 27.9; 27.6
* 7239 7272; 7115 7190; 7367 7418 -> 0.8 angstrom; 27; 27.6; 27.3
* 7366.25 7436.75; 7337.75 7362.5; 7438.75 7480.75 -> -2.9 angstrom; 26.4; 26.6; 26.5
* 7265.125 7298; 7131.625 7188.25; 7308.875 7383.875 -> 1.4 angstrom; 27.2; 26.5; 26.8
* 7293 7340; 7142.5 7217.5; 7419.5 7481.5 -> 1.0 angstrom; 26.9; 26.9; 26.9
